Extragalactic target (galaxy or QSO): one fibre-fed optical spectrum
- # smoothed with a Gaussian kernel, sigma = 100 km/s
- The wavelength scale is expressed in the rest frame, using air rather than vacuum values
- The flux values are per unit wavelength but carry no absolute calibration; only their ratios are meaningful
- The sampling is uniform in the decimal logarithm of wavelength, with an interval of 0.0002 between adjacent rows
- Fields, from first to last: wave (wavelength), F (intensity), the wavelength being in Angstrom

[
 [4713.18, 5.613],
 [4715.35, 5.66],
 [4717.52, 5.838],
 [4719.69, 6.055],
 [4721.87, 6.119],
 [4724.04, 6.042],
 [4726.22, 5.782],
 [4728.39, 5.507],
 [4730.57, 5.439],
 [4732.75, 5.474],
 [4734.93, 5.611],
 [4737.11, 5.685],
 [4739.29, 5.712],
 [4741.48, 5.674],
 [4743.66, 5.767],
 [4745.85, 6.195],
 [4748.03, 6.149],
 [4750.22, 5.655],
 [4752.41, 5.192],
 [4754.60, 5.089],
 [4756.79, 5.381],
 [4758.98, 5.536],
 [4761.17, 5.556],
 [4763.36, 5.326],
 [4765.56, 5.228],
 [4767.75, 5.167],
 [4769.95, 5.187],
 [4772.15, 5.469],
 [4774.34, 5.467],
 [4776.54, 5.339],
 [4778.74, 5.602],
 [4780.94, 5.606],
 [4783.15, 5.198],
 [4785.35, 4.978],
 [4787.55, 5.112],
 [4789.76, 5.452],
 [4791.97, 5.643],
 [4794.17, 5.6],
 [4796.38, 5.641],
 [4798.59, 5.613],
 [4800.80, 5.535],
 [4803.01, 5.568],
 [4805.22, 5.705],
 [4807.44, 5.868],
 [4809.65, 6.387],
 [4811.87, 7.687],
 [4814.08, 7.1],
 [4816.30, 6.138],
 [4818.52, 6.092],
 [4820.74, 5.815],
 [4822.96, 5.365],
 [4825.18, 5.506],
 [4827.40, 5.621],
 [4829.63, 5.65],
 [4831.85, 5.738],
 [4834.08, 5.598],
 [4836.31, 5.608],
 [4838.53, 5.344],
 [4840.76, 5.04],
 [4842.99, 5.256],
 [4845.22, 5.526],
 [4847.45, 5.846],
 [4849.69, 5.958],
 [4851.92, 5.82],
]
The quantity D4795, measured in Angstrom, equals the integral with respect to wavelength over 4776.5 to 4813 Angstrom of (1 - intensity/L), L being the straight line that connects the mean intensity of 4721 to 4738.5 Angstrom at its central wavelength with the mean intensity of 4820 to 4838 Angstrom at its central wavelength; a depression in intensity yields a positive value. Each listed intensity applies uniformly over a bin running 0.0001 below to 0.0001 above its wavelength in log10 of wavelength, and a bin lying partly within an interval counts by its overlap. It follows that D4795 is -0.4 Angstrom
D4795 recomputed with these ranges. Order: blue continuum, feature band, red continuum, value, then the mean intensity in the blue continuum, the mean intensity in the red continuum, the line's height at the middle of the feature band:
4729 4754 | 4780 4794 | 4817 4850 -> 0.7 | 5.67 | 5.59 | 5.63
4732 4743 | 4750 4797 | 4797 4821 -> 4.1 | 5.64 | 6.14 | 5.89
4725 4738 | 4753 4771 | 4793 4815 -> 1.5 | 5.59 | 6.06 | 5.79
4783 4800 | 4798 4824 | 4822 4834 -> -2.7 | 5.42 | 5.58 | 5.51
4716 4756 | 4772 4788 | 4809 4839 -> 1.4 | 5.72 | 5.98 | 5.85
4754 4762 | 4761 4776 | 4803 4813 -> 0.7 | 5.41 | 6.32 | 5.6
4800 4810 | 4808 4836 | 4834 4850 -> -1.9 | 5.78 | 5.49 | 5.65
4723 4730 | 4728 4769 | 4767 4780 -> 0.3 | 5.75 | 5.38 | 5.58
